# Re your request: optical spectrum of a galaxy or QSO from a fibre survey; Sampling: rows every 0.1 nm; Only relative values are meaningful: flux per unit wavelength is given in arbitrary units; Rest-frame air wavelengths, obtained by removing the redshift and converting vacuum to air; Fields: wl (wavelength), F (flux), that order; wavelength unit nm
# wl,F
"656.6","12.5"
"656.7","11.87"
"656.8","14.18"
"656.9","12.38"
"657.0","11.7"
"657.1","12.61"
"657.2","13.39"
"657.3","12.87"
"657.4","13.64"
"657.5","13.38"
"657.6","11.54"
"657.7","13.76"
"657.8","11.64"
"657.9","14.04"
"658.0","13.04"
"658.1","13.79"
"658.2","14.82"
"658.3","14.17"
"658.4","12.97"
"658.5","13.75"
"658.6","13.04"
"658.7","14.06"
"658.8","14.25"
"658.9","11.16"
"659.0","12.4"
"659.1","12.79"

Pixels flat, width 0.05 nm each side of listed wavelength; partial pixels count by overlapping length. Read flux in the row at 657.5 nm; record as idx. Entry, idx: 13.38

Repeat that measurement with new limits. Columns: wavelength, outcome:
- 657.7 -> 13.76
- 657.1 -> 12.61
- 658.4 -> 12.97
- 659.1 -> 12.79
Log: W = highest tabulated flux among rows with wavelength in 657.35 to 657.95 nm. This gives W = 14.04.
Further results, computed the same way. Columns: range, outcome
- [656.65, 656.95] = 14.18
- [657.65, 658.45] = 14.82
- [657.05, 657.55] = 13.64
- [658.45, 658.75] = 14.06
